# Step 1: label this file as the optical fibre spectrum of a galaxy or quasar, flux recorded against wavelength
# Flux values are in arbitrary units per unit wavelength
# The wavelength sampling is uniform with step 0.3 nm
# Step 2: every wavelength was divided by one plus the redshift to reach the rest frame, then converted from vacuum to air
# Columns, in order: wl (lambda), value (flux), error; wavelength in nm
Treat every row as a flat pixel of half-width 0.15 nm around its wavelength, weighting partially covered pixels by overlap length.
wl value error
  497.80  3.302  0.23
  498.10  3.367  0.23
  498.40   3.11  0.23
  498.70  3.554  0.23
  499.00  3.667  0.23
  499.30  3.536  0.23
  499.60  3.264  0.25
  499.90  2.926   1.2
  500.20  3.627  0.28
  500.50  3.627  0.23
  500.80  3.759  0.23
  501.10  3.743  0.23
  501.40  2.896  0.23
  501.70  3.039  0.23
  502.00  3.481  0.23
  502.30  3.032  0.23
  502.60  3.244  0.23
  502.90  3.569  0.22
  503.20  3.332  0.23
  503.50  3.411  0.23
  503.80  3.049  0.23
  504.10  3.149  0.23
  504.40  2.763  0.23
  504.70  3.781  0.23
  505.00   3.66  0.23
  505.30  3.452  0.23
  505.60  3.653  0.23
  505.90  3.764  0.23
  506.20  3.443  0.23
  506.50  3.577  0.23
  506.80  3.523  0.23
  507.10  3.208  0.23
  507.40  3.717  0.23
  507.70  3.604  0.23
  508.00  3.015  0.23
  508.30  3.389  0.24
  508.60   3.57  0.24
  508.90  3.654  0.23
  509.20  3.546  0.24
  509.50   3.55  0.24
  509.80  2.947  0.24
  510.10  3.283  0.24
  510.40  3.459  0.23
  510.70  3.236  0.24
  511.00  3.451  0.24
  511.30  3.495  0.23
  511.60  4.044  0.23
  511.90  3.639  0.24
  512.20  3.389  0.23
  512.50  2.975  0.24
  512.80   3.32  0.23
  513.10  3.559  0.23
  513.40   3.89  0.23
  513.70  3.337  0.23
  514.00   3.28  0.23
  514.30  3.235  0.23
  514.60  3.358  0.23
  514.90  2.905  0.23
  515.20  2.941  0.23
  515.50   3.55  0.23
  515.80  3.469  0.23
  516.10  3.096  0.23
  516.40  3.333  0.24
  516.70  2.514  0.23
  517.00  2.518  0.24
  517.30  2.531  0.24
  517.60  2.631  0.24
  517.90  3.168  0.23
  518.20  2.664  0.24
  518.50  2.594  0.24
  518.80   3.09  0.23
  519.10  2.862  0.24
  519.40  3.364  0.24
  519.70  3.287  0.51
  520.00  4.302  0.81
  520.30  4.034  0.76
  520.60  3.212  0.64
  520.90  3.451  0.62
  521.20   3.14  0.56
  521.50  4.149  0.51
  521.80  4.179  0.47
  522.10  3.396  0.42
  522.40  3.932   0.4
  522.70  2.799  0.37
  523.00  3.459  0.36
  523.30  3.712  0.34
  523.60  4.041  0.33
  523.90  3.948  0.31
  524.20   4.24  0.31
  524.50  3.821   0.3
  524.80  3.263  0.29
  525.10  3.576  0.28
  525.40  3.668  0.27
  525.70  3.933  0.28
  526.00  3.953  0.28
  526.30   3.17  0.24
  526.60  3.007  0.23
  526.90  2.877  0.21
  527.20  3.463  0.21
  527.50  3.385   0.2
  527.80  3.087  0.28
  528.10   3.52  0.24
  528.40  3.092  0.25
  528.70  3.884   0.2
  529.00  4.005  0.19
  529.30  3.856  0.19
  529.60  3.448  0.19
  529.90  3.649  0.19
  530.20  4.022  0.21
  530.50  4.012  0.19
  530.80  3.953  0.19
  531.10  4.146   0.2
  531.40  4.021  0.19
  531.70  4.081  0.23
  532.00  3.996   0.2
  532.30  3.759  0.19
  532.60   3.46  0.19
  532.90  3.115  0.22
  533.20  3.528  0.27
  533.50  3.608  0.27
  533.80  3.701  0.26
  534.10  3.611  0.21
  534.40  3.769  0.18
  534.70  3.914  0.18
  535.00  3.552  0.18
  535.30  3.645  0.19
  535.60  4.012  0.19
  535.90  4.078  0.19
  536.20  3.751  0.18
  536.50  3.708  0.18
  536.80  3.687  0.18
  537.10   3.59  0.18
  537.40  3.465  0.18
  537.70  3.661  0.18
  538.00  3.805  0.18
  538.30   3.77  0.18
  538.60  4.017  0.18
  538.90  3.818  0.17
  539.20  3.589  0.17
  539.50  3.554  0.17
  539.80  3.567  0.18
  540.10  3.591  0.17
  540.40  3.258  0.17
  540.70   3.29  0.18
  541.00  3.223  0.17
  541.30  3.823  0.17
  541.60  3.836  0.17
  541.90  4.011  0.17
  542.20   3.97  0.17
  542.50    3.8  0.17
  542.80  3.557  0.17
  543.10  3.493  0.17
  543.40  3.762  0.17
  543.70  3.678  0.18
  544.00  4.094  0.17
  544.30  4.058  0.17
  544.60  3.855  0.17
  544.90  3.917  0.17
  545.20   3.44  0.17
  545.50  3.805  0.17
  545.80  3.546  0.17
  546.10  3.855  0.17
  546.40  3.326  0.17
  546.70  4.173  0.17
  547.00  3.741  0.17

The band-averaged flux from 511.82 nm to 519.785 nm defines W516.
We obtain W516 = 3.12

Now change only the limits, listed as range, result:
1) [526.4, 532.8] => 3.65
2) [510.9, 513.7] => 3.52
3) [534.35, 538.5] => 3.75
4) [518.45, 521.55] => 3.41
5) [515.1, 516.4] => 3.28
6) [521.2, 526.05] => 3.73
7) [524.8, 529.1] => 3.46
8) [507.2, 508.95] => 3.47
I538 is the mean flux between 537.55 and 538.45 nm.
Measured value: 3.75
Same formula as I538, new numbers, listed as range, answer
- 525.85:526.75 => 3.38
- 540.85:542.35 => 3.77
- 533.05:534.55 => 3.64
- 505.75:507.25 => 3.5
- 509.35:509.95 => 3.25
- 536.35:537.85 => 3.62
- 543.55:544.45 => 3.94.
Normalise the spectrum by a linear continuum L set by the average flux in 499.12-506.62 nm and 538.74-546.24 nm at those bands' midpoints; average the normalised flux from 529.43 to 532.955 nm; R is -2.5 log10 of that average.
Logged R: -0.06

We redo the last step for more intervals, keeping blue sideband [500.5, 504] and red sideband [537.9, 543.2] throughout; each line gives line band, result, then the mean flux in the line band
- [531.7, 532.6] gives -0.073 mag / 3.84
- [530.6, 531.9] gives -0.132 mag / 4.05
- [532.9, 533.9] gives 0.021 mag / 3.53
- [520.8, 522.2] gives -0.054 mag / 3.68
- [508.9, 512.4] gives -0.017 mag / 3.46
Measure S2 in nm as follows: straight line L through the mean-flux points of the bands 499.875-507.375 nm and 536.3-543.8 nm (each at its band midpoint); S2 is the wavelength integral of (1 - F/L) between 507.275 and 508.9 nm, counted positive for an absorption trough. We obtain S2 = -0.02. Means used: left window 3.4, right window 3.66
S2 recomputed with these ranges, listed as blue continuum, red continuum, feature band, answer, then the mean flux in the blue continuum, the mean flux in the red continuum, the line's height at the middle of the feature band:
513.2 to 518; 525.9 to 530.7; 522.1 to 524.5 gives -0.25 nm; 3.11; 3.53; 3.36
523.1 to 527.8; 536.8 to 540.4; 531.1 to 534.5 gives -0.08 nm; 3.59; 3.66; 3.63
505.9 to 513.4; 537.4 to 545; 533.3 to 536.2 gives -0.08 nm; 3.46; 3.71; 3.66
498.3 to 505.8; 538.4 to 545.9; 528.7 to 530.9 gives -0.15 nm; 3.38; 3.7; 3.6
